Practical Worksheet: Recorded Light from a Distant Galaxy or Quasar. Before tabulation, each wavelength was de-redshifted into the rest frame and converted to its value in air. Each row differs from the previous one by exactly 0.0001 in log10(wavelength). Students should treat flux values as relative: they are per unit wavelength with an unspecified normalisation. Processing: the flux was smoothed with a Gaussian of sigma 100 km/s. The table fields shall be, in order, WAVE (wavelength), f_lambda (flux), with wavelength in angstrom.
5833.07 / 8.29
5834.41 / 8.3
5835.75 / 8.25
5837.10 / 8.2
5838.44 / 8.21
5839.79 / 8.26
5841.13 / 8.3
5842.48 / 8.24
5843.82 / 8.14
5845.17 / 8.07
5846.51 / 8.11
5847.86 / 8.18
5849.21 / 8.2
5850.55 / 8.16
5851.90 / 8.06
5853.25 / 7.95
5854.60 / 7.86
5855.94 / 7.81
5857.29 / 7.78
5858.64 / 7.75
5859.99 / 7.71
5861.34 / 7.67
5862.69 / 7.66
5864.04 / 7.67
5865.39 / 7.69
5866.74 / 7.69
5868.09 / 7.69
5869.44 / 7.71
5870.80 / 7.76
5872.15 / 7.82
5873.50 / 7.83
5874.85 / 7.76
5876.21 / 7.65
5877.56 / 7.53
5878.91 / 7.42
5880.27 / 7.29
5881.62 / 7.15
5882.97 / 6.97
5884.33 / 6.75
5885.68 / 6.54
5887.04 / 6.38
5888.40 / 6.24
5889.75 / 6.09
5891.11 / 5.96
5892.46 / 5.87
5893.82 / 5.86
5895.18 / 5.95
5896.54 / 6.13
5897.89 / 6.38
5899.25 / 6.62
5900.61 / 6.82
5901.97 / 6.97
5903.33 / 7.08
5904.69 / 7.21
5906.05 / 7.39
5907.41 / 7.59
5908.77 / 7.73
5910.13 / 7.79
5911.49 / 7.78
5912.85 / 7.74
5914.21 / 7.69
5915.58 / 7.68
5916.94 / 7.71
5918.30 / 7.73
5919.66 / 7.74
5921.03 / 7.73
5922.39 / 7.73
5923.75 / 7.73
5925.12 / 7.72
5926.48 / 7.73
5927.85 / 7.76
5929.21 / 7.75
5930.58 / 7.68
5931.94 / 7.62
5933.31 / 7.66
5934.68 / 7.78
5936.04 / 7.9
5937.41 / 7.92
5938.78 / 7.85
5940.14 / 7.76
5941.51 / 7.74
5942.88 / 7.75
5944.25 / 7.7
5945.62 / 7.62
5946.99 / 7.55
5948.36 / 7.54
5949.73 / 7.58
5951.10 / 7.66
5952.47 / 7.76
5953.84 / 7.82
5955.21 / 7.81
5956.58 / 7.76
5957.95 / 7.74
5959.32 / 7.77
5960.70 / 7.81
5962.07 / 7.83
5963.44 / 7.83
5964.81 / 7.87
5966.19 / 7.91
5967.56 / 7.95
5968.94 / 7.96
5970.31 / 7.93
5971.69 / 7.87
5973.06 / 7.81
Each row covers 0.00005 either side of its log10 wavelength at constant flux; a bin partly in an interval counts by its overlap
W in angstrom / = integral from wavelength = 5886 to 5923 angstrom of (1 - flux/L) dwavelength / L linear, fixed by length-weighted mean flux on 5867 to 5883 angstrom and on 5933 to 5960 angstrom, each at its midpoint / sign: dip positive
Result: 3.0 angstrom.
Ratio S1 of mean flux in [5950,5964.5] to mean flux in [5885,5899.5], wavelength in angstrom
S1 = 1.26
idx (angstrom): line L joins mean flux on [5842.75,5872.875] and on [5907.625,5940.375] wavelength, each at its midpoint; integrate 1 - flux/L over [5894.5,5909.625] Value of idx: 1.71 angstrom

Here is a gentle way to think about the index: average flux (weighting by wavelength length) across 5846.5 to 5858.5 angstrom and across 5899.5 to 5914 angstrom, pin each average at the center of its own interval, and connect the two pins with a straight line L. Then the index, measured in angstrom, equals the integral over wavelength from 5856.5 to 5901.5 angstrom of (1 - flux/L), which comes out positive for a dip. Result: 3.7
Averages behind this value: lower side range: 7.99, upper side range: 7.4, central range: 7.08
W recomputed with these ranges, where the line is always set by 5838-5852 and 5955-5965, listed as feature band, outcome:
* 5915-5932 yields 0.4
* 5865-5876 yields 0.5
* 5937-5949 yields 0.2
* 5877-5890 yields 1.9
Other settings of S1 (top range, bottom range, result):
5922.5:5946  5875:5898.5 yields 1.17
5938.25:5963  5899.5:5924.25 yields 1.03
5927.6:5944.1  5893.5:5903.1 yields 1.21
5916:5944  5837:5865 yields 0.97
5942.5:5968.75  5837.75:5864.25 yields 0.97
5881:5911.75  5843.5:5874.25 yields 0.86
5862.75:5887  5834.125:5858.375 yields 0.92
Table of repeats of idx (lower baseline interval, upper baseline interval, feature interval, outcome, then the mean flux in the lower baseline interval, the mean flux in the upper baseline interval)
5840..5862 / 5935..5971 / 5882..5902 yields 3.9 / 8.01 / 7.78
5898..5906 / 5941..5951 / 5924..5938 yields -0.7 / 6.93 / 7.64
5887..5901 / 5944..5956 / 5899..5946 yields -4.7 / 6.19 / 7.67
